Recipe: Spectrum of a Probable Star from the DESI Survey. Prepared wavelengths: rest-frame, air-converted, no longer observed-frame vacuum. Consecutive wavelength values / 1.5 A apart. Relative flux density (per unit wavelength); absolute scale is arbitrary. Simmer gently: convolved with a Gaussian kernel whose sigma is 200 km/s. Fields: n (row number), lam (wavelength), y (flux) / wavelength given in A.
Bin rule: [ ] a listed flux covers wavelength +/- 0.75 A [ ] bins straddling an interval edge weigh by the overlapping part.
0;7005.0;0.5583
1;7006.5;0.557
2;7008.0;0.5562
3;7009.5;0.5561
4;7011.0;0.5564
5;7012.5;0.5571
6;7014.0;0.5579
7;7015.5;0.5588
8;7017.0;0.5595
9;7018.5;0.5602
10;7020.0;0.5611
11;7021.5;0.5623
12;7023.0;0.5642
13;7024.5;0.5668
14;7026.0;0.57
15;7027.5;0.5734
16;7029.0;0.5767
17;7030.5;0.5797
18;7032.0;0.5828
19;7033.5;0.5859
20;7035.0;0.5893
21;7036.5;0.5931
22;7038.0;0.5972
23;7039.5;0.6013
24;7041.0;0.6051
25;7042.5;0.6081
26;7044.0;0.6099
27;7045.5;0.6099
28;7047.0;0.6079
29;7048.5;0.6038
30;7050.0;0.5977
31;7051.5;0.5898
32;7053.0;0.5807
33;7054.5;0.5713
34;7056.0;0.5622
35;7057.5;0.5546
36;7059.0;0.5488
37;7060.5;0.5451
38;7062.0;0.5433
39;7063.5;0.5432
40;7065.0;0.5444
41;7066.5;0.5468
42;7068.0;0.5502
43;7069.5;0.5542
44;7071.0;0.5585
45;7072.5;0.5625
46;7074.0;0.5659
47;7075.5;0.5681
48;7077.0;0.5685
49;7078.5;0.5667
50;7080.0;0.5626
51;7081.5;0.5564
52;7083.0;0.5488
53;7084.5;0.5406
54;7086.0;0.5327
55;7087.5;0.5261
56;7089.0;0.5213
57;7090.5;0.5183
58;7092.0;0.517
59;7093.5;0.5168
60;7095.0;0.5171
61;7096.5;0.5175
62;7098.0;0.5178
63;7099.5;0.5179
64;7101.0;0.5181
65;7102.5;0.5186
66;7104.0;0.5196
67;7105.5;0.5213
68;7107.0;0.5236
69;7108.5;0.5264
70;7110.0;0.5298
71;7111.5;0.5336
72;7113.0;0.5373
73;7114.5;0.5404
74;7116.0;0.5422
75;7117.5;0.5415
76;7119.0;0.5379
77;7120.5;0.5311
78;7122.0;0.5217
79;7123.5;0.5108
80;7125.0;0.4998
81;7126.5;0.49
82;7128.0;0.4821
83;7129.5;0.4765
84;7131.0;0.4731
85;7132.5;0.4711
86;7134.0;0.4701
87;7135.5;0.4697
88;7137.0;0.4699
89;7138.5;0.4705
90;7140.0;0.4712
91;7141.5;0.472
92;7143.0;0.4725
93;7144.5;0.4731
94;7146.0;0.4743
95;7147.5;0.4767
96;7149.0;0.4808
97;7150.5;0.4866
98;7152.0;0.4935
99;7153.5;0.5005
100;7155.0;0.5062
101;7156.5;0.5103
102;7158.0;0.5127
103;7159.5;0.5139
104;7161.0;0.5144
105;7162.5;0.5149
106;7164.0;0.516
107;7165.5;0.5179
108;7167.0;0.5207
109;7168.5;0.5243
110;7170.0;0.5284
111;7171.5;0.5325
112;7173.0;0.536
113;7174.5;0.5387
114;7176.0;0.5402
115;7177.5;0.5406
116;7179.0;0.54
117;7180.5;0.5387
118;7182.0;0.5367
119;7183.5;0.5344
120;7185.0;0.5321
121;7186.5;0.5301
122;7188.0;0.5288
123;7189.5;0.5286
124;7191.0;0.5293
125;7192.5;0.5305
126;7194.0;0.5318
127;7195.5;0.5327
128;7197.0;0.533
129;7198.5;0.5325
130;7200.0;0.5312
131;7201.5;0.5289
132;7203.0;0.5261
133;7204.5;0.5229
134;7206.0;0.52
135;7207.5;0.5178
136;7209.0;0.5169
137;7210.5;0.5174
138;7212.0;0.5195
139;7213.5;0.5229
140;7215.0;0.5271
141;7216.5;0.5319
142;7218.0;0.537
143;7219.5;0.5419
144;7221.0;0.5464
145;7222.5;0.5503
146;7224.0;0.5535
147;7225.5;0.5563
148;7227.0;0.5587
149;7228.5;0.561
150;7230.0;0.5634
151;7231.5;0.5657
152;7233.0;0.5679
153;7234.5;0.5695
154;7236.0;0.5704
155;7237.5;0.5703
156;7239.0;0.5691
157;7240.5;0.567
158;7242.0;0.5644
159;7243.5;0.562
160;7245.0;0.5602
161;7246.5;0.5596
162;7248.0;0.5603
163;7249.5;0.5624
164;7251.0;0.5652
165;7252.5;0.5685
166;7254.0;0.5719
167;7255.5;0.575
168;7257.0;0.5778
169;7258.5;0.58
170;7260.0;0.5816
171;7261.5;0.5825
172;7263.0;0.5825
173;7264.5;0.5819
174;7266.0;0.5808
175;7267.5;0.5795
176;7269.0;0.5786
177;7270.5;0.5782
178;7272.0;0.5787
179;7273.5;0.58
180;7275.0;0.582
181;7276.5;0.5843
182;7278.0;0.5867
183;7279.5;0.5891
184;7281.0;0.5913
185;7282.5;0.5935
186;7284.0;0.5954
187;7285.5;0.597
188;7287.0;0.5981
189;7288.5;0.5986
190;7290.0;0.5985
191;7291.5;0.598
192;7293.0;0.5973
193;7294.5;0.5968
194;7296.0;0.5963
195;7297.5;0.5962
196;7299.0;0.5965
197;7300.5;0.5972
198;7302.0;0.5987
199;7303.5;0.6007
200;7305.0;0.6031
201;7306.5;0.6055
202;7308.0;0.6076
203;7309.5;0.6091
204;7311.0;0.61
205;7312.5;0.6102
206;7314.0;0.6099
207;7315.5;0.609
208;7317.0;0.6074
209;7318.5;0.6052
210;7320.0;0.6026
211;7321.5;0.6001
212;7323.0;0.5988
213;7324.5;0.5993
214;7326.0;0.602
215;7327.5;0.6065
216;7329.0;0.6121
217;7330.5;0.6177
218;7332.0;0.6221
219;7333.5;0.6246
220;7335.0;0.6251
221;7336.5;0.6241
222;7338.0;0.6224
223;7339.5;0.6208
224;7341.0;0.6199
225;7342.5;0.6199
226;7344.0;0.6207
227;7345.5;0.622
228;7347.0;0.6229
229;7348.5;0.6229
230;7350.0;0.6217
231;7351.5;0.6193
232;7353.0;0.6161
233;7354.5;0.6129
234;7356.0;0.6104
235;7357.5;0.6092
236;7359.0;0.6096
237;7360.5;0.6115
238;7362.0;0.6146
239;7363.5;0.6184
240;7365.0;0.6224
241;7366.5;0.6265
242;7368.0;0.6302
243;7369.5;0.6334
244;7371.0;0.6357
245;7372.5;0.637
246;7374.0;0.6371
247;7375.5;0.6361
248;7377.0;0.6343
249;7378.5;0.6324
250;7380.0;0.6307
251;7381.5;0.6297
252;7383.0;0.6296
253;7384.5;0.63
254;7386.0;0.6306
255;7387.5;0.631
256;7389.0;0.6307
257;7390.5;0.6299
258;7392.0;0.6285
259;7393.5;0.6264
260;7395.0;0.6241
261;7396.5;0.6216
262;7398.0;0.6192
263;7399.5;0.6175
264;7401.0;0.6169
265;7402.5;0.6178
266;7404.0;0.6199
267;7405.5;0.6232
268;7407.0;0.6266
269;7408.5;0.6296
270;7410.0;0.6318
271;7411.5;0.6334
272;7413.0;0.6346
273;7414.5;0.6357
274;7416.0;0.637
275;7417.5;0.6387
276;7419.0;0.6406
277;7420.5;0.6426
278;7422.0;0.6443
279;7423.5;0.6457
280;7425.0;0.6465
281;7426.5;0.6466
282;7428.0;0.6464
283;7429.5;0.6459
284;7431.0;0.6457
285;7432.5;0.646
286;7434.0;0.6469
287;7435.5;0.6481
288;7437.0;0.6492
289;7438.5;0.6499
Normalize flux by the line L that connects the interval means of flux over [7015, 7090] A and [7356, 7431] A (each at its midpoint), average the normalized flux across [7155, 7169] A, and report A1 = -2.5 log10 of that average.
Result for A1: 0.14 mag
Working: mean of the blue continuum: 0.569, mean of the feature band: 0.515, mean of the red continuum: 0.63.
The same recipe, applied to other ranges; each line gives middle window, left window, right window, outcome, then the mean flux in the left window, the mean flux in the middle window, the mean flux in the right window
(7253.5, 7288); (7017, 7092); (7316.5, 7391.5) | 0.04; 0.568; 0.584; 0.621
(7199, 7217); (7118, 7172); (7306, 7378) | 0.02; 0.497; 0.524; 0.617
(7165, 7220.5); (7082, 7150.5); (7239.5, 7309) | 0.03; 0.507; 0.53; 0.585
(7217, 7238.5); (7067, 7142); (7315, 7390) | 0.02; 0.522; 0.558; 0.62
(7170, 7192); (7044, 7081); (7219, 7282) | 0.07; 0.568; 0.534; 0.571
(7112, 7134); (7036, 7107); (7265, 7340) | 0.11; 0.556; 0.51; 0.6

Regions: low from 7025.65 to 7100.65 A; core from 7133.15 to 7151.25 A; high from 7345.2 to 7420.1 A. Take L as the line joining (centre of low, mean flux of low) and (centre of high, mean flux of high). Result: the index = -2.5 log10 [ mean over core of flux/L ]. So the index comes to 0.216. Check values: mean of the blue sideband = 0.562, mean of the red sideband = 0.626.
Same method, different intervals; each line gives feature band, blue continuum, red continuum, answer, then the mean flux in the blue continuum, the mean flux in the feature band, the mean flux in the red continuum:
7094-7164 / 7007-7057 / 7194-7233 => 0.11 mag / 0.579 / 0.504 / 0.537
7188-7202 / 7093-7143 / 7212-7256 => 0.02 mag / 0.507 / 0.531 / 0.557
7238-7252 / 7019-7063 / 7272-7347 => 0.07 mag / 0.58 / 0.564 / 0.604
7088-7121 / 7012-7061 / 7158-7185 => 0.06 mag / 0.579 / 0.526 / 0.528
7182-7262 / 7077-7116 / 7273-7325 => 0.05 mag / 0.531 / 0.548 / 0.599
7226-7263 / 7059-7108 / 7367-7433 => 0.03 mag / 0.539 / 0.568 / 0.633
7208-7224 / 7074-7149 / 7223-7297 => 0.05 mag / 0.514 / 0.532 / 0.577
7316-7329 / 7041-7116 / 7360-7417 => 0.01 mag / 0.55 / 0.603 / 0.628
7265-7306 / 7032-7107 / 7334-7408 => 0.02 mag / 0.558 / 0.592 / 0.624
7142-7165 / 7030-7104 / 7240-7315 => 0.15 mag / 0.56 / 0.496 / 0.587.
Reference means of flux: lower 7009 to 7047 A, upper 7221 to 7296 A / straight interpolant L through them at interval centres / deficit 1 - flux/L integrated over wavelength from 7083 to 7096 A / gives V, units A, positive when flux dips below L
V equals 1.19 A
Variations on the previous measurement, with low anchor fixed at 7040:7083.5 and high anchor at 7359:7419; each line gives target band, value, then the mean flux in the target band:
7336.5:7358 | 0.1 A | 0.619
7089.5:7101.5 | 1.2 A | 0.518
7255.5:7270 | 0.6 A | 0.58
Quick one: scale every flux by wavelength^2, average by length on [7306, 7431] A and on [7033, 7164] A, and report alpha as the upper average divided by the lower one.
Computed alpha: 1.3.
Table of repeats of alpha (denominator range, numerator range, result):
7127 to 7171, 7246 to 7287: 1.22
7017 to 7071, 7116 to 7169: 0.89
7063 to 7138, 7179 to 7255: 1.07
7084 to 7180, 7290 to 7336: 1.25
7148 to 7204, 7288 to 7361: 1.21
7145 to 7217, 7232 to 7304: 1.14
